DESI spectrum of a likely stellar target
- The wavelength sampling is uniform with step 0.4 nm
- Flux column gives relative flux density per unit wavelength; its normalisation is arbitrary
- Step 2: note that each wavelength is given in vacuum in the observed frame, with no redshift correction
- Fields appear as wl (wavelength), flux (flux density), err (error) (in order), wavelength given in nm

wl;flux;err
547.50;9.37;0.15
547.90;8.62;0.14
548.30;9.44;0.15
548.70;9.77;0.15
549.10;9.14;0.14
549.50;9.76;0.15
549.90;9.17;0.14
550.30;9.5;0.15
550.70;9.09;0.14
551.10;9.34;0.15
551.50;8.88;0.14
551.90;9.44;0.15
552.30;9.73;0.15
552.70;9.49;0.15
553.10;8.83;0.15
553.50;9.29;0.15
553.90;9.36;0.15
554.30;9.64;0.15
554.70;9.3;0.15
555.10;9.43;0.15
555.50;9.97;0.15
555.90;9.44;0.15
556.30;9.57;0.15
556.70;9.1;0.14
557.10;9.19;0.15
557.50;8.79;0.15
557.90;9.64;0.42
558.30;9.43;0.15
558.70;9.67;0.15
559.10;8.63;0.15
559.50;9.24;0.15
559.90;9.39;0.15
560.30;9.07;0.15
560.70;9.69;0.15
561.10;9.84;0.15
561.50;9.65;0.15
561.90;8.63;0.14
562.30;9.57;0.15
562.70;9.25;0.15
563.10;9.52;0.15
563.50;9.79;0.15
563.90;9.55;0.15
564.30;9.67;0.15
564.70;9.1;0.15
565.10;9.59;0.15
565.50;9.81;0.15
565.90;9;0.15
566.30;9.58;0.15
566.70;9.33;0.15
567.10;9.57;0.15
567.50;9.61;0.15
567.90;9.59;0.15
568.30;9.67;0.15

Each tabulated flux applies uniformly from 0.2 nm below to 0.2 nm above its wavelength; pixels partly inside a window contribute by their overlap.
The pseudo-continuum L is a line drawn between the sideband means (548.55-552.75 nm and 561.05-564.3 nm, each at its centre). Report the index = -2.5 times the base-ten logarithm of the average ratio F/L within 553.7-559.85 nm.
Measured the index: 0.01 mag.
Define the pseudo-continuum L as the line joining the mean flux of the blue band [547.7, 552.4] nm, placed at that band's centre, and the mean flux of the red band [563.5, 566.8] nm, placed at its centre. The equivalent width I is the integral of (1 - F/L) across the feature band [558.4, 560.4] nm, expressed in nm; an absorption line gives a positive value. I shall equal 0.04 nm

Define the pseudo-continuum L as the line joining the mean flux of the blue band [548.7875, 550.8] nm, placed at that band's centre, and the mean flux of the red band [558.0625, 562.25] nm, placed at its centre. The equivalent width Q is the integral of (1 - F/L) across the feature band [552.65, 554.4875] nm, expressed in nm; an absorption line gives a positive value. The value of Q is 0.010 nm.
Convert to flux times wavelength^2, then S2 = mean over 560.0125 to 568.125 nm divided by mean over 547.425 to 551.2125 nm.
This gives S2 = 1.07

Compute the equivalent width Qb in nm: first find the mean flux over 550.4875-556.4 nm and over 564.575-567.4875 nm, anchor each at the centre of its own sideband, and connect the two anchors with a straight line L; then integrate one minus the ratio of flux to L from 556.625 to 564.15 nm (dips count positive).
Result 0.050 nm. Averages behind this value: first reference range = 9.38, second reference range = 9.45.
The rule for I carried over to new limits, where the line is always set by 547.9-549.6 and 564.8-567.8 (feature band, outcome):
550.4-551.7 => 0.04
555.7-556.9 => 0.01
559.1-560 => 0.03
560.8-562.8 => 0.01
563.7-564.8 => 0.00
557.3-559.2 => 0.04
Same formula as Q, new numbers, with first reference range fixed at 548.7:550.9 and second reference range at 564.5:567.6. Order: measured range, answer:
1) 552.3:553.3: 0.01 nm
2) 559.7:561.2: -0.01 nm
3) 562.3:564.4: -0.03 nm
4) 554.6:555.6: -0.02 nm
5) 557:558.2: 0.02 nm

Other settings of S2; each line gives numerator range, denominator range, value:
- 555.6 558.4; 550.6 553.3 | 1.03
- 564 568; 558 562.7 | 1.04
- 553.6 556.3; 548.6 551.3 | 1.03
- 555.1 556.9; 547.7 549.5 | 1.05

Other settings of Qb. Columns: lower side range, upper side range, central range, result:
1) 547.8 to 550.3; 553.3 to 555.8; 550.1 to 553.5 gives 0.05 nm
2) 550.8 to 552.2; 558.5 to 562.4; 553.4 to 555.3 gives -0.03 nm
